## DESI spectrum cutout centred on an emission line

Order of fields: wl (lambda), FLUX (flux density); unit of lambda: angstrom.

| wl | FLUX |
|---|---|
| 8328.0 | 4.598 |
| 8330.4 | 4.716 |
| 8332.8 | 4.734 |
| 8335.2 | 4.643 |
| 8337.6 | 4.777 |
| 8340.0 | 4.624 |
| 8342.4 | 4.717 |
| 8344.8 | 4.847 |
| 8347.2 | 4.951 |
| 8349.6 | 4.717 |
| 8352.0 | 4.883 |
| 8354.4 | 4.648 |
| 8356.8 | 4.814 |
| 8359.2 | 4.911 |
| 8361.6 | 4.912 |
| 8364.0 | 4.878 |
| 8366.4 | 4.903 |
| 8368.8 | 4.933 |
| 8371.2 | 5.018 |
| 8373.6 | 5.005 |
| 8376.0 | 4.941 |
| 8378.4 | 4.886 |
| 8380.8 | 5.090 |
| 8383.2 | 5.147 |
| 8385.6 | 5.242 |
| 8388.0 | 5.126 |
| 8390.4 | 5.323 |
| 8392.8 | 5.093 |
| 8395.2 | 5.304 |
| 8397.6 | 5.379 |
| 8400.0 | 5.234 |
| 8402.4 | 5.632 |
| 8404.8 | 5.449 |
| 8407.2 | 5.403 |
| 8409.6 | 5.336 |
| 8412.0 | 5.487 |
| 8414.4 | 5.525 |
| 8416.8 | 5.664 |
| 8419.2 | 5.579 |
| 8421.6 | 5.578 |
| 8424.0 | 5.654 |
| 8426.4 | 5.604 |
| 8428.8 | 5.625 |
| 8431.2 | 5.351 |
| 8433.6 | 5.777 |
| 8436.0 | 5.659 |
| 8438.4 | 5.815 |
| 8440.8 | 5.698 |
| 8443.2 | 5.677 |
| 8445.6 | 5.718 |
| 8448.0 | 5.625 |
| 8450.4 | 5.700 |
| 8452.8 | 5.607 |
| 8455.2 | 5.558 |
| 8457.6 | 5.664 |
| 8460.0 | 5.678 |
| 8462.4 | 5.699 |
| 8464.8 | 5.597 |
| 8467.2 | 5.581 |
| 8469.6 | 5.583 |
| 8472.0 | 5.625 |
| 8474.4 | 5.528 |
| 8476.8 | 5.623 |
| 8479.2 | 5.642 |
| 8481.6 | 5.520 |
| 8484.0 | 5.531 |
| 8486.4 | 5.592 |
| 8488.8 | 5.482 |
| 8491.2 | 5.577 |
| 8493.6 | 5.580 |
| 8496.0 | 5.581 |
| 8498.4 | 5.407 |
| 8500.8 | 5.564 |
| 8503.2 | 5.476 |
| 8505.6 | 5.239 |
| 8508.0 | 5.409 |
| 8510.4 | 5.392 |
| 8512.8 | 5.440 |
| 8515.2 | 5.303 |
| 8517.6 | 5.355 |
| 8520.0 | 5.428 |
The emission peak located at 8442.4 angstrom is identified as Mg II 2798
